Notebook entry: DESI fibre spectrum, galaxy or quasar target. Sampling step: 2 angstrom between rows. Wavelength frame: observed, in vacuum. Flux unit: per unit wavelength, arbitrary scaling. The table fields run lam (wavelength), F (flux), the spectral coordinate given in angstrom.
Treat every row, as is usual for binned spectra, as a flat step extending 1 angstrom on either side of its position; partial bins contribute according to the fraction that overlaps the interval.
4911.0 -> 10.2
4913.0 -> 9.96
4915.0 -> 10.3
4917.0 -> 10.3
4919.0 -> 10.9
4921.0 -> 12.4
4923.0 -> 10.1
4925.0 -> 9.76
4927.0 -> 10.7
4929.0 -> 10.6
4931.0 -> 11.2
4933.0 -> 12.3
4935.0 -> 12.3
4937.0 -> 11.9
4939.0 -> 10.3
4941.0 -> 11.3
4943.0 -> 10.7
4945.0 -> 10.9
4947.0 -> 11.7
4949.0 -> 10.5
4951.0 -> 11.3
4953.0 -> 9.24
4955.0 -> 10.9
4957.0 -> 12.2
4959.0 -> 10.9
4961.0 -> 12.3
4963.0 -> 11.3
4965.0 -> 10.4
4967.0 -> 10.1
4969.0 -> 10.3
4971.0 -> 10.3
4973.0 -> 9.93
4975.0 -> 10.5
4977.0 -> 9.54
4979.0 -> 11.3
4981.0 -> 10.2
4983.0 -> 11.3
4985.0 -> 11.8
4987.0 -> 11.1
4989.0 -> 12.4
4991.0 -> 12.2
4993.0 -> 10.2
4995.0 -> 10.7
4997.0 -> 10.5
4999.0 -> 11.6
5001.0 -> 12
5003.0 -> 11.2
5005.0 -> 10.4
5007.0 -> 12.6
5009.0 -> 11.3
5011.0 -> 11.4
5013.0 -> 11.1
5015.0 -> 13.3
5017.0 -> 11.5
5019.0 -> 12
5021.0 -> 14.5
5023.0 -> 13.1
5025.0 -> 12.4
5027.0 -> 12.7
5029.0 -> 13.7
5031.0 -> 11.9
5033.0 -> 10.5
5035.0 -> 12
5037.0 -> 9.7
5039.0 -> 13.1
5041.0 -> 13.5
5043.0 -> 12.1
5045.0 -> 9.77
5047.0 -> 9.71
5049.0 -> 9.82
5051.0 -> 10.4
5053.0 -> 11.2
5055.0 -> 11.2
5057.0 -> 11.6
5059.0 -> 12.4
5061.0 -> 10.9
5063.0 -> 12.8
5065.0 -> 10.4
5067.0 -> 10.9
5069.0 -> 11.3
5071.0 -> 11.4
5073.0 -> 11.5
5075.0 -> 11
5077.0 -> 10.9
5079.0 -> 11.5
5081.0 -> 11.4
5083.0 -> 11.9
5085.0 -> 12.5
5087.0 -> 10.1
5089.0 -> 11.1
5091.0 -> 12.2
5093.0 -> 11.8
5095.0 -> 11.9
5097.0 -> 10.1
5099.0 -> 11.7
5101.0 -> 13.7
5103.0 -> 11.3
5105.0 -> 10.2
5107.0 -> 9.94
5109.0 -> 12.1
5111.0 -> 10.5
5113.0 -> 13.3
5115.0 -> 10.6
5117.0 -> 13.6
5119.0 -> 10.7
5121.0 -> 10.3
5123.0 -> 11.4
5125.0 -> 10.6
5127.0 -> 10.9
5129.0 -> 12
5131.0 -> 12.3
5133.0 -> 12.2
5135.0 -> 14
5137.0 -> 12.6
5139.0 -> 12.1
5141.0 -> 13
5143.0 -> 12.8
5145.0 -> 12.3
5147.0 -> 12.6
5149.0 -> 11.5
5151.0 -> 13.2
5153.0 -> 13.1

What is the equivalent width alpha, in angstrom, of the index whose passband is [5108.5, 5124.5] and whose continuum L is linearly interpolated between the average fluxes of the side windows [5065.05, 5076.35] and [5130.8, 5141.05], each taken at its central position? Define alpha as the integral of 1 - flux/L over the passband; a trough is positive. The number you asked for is 0.9 angstrom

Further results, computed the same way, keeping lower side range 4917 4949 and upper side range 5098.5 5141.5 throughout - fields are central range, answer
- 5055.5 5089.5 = 0.6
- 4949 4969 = 0.5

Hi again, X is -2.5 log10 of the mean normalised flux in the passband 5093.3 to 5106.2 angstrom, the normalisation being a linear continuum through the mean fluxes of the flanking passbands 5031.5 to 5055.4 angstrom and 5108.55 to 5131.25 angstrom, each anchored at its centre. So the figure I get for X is -0.01 mag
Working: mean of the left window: 11.1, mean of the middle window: 11.5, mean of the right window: 11.5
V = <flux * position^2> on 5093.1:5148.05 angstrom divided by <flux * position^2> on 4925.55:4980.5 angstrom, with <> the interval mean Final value 1.2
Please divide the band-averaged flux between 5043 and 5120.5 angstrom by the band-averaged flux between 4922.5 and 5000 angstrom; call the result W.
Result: 1.0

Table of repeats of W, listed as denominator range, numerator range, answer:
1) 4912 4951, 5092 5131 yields 1.04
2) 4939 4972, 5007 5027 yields 1.13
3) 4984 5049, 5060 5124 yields 0.97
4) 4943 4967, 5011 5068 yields 1.06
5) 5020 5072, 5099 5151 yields 1.02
